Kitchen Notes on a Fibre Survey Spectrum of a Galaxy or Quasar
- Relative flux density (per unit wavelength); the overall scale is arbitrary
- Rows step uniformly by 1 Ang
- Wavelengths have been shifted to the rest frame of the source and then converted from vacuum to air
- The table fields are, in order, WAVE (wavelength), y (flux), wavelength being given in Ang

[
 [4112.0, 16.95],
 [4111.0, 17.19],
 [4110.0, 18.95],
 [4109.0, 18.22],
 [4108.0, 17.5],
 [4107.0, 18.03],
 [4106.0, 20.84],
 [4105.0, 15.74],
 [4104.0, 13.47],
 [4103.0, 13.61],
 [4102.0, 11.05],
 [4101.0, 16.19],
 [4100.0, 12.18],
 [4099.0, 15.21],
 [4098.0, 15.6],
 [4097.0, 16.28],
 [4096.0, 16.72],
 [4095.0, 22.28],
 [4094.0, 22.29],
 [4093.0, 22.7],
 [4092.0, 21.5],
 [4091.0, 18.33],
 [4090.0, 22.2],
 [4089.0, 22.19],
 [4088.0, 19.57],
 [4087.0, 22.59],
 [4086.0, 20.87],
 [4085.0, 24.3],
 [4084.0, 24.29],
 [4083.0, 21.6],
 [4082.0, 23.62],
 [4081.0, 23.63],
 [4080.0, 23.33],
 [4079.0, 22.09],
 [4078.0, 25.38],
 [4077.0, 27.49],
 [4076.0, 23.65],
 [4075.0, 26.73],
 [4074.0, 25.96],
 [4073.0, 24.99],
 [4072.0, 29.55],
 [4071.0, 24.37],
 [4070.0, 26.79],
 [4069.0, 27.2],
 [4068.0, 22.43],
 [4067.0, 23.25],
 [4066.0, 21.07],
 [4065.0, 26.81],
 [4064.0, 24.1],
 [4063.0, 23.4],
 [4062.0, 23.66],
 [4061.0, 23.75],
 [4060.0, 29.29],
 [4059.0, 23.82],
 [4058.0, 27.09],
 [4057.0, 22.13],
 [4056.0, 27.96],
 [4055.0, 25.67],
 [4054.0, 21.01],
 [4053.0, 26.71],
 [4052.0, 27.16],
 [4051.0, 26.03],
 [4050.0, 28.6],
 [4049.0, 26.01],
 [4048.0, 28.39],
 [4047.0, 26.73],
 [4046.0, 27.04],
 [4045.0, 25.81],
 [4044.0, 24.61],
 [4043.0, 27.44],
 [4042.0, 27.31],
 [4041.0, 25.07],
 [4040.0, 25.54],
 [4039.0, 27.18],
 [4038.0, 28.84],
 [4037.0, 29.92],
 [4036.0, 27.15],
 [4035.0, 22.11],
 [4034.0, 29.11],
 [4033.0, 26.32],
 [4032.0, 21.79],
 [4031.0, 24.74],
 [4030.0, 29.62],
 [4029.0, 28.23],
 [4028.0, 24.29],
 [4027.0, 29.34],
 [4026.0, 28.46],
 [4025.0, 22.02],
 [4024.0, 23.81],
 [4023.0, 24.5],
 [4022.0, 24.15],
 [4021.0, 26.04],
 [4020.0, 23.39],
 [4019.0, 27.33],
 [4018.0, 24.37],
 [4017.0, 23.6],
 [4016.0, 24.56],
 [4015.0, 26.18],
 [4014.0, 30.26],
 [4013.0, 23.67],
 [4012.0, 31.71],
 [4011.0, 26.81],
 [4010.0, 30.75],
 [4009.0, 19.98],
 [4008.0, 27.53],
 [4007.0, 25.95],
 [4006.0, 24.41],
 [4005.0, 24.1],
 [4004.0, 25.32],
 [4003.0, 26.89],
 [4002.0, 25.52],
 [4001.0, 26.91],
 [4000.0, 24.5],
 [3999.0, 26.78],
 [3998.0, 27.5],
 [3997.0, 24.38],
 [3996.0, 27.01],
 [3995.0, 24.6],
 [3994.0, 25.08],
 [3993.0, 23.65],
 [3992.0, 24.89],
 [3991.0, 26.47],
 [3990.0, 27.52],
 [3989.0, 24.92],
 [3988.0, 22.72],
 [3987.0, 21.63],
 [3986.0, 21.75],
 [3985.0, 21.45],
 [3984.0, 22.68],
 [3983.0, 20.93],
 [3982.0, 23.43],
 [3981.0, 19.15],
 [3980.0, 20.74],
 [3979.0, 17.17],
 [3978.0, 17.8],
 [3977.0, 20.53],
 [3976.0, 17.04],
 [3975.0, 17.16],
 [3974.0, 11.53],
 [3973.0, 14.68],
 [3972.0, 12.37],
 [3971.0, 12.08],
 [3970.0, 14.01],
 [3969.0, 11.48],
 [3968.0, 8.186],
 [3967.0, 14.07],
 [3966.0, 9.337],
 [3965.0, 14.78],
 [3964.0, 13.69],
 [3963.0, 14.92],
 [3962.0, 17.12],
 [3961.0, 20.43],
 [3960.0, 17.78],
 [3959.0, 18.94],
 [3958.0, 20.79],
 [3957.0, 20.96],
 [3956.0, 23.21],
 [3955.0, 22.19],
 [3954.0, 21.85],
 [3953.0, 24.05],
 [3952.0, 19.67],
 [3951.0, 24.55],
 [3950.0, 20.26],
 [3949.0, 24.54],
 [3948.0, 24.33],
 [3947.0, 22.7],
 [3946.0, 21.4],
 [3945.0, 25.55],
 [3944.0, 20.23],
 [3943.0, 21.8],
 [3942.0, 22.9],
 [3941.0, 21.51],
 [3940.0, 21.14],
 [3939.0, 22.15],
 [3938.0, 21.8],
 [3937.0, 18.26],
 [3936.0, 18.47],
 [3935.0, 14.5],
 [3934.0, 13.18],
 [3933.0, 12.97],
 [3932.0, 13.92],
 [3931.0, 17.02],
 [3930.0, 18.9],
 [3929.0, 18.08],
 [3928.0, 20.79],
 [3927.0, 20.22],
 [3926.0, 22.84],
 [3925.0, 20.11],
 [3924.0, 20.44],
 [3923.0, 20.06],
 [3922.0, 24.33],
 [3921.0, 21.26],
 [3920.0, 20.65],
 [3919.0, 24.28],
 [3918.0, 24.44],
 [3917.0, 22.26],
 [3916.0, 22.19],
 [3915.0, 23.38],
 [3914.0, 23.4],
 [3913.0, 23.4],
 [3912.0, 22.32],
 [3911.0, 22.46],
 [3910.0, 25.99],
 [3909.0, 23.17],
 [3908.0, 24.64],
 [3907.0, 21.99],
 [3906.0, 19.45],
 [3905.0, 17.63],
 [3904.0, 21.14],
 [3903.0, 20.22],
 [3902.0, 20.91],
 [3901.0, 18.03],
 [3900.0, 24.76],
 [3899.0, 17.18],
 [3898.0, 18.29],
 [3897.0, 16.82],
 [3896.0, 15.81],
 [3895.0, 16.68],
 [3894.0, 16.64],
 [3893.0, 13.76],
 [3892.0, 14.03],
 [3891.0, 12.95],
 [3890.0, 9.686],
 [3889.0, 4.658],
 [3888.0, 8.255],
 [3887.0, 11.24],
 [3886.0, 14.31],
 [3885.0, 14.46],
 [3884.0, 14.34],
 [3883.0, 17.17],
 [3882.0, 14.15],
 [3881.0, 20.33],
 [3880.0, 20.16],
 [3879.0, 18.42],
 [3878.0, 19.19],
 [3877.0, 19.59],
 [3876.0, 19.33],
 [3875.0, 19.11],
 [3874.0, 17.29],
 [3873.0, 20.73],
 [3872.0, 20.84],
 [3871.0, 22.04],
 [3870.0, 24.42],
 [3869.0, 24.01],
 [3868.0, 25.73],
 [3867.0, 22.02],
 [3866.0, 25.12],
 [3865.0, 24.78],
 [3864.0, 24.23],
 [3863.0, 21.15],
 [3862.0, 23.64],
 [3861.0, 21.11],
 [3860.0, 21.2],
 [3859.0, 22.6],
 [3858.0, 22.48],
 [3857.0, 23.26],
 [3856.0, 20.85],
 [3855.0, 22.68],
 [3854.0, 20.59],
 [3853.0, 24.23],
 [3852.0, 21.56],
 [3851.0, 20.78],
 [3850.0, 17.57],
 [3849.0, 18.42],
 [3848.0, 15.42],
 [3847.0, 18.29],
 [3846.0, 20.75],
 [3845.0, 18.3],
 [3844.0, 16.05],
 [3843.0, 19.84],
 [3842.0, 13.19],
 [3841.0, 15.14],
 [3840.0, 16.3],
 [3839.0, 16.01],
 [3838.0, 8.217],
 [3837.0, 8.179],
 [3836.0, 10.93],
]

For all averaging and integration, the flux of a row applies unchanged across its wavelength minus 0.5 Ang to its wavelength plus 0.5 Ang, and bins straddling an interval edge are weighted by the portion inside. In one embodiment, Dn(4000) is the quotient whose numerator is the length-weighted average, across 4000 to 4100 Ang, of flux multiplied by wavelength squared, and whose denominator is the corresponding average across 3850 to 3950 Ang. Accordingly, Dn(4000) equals 1.3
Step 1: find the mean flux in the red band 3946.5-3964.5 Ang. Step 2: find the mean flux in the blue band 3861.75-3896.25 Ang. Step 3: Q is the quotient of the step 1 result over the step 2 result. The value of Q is 1.1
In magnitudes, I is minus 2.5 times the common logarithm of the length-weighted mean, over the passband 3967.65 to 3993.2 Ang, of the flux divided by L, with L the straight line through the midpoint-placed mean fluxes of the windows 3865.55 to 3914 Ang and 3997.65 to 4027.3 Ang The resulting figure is 0.25 mag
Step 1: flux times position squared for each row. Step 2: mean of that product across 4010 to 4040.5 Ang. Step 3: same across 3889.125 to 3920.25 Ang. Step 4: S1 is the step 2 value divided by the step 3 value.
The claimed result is 1.41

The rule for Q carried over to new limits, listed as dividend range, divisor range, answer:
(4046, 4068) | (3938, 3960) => 1.15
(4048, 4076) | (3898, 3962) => 1.21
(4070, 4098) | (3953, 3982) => 1.36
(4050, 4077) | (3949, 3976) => 1.48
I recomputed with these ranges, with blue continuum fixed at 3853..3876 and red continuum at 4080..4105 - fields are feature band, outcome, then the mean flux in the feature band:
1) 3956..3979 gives 0.315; 15.6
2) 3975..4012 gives -0.162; 23.9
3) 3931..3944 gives 0.149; 18.6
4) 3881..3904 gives 0.378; 15.4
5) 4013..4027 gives -0.246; 25.4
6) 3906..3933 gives 0.005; 21.4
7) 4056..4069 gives -0.238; 24.5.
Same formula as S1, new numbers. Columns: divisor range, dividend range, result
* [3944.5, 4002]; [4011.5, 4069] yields 1.31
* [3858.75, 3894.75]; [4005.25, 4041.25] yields 1.53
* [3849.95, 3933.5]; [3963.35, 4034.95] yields 1.21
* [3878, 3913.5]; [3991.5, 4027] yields 1.54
